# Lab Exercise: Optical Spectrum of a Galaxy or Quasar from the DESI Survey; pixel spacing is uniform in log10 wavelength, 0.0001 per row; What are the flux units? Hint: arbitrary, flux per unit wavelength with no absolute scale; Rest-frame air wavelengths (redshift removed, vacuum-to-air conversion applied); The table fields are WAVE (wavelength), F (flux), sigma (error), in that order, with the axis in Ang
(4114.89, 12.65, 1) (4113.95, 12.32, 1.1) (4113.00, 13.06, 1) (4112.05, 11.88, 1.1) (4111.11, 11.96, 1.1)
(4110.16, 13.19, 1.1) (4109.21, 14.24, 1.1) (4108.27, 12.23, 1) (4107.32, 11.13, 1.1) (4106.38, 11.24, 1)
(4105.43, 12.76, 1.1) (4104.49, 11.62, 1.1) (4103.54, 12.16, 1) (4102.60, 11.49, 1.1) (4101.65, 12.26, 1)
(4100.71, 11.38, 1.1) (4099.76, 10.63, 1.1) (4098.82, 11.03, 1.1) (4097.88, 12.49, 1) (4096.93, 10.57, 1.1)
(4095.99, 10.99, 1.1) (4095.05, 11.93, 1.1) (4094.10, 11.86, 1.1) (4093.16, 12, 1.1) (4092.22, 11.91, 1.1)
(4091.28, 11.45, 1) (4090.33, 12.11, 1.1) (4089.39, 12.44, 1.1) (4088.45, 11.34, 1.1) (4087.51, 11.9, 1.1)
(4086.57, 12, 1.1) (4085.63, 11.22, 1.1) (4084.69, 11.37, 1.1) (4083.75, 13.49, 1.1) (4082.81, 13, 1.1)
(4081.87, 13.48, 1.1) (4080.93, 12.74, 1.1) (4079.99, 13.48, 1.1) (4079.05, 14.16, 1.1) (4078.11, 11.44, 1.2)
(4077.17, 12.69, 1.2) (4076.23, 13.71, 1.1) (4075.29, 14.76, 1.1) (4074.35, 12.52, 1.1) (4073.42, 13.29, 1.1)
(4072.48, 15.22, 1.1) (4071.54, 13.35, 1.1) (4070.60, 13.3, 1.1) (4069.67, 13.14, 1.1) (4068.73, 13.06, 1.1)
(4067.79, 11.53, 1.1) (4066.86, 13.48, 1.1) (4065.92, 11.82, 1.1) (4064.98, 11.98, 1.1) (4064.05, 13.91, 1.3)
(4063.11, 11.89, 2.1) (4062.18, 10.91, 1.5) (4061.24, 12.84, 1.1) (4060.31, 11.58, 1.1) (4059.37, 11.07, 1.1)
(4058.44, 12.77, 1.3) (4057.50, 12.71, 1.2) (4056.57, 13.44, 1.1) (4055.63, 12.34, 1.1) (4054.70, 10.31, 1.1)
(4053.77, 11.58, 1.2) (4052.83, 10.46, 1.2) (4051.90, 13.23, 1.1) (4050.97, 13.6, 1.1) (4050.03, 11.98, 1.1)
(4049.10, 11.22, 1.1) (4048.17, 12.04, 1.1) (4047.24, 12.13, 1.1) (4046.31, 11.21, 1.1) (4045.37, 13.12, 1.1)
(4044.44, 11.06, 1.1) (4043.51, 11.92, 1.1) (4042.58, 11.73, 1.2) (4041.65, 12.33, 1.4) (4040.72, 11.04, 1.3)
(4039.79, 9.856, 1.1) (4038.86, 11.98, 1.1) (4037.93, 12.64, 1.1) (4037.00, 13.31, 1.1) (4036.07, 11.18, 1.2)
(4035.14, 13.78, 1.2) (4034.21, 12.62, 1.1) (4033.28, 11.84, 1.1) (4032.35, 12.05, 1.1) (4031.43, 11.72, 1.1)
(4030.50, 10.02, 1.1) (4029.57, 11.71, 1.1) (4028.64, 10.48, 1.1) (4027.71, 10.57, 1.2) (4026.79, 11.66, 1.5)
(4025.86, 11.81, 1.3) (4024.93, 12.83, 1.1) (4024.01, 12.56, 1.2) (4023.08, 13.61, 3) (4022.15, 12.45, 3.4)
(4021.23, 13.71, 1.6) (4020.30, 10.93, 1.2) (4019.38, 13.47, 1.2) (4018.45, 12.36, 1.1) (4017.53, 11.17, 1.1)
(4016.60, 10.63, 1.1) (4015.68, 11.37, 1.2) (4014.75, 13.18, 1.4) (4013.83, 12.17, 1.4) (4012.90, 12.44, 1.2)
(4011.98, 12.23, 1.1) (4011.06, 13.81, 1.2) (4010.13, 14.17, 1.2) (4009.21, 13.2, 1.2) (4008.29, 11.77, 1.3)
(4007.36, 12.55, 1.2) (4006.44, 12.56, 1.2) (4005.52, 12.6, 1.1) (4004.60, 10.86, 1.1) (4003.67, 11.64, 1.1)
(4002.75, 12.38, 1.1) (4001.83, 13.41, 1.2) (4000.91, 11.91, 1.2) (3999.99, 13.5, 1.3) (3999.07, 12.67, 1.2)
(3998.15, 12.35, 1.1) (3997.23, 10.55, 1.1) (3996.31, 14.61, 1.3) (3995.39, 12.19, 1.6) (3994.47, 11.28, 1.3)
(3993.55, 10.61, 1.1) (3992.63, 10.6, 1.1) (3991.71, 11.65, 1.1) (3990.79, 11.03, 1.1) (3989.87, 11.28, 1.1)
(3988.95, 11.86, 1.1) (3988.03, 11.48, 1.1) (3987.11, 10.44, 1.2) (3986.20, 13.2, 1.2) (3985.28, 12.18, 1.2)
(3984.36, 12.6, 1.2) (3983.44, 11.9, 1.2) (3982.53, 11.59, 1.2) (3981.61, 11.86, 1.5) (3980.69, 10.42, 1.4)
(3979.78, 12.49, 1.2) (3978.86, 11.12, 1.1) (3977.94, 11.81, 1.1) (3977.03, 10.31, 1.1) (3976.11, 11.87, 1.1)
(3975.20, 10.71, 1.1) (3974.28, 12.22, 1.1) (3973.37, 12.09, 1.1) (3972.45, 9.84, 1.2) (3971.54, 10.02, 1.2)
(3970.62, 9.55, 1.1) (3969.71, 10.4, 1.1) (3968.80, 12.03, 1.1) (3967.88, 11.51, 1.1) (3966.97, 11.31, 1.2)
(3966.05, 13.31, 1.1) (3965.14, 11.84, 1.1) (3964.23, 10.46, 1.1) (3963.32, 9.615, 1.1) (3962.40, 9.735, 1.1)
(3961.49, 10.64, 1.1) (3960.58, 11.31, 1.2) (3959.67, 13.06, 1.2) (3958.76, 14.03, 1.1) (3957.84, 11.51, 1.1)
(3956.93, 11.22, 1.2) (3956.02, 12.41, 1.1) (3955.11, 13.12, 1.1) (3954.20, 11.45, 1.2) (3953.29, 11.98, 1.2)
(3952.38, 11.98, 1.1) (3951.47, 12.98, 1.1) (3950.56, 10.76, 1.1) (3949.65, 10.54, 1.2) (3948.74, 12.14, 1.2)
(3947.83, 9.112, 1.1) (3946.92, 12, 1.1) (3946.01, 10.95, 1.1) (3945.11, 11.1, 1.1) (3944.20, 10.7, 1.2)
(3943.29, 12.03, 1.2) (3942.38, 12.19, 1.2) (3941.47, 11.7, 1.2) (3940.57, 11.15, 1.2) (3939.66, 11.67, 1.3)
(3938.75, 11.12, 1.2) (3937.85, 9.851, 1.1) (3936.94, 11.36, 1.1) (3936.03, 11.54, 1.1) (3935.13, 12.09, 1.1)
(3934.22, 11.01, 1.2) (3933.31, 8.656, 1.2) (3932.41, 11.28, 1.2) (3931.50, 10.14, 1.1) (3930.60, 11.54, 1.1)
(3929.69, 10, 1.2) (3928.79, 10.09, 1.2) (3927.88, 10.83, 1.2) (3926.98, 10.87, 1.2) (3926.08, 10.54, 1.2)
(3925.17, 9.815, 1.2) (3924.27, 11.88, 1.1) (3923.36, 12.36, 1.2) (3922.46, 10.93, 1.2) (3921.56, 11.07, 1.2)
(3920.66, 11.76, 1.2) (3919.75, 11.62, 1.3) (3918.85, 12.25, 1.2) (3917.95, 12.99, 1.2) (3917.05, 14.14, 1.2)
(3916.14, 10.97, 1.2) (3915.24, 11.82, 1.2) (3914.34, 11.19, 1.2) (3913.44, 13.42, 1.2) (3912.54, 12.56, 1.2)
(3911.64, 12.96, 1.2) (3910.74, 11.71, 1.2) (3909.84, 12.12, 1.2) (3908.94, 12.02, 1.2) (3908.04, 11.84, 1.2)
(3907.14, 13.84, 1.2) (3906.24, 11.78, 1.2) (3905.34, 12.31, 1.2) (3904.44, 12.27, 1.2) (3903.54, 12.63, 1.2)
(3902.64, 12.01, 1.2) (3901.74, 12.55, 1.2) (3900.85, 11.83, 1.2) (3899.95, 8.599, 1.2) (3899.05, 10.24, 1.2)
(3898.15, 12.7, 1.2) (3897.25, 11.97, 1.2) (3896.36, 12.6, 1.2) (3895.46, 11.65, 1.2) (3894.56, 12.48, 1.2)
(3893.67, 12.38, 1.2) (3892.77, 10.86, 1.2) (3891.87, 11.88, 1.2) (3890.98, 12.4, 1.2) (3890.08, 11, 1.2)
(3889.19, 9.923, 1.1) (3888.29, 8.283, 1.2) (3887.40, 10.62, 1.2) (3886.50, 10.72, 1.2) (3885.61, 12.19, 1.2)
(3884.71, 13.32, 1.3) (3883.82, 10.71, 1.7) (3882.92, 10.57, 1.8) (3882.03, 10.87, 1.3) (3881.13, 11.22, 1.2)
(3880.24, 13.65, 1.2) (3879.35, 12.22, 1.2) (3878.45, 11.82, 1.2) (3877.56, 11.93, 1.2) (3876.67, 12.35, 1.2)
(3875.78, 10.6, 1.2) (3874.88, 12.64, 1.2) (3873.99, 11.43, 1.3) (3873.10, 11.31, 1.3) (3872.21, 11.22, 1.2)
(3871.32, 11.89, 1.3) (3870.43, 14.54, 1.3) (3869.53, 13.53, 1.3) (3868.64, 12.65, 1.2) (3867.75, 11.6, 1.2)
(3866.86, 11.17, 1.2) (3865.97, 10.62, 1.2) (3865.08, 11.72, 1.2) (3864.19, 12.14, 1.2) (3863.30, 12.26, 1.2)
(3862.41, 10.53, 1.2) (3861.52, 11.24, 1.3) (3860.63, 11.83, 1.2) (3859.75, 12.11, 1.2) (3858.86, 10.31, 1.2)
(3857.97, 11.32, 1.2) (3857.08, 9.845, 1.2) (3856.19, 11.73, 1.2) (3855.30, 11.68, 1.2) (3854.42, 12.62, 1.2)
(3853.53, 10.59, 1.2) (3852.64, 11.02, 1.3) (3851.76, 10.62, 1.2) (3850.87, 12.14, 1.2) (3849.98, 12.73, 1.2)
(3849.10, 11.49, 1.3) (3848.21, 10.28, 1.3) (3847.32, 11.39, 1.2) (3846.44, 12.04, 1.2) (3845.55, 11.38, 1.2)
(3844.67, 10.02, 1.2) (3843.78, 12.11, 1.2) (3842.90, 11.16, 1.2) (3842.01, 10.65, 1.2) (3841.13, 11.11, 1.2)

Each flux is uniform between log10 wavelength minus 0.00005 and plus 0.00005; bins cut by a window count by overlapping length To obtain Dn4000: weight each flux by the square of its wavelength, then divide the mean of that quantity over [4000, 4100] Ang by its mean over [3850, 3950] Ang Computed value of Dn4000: 1.1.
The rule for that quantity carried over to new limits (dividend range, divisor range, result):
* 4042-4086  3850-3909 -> 1.18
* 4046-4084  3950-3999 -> 1.14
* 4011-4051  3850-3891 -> 1.13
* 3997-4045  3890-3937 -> 1.10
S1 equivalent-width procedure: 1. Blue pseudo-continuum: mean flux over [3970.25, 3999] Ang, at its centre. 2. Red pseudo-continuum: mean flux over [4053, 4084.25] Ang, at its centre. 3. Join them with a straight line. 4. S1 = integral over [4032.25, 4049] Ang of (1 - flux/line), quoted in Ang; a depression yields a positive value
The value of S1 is 0.5 Ang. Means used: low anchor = 11.5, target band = 12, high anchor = 12.7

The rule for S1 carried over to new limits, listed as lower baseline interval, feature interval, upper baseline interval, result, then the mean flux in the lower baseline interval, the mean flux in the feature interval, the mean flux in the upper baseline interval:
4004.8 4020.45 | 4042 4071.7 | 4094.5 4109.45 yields -0.34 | 12.4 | 12.2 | 11.7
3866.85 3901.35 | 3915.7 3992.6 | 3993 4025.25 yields 4.32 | 11.6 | 11.4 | 12.4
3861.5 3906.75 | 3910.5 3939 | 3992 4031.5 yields 1.07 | 11.7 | 11.4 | 12.1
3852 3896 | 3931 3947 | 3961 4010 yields 0.67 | 11.6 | 11.1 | 11.6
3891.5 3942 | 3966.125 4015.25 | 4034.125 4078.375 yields 0.58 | 11.6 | 11.9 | 12.4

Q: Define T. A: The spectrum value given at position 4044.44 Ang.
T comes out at 11.06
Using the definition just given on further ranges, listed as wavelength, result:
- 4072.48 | 15.22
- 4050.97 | 13.6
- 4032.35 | 12.05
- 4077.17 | 12.69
